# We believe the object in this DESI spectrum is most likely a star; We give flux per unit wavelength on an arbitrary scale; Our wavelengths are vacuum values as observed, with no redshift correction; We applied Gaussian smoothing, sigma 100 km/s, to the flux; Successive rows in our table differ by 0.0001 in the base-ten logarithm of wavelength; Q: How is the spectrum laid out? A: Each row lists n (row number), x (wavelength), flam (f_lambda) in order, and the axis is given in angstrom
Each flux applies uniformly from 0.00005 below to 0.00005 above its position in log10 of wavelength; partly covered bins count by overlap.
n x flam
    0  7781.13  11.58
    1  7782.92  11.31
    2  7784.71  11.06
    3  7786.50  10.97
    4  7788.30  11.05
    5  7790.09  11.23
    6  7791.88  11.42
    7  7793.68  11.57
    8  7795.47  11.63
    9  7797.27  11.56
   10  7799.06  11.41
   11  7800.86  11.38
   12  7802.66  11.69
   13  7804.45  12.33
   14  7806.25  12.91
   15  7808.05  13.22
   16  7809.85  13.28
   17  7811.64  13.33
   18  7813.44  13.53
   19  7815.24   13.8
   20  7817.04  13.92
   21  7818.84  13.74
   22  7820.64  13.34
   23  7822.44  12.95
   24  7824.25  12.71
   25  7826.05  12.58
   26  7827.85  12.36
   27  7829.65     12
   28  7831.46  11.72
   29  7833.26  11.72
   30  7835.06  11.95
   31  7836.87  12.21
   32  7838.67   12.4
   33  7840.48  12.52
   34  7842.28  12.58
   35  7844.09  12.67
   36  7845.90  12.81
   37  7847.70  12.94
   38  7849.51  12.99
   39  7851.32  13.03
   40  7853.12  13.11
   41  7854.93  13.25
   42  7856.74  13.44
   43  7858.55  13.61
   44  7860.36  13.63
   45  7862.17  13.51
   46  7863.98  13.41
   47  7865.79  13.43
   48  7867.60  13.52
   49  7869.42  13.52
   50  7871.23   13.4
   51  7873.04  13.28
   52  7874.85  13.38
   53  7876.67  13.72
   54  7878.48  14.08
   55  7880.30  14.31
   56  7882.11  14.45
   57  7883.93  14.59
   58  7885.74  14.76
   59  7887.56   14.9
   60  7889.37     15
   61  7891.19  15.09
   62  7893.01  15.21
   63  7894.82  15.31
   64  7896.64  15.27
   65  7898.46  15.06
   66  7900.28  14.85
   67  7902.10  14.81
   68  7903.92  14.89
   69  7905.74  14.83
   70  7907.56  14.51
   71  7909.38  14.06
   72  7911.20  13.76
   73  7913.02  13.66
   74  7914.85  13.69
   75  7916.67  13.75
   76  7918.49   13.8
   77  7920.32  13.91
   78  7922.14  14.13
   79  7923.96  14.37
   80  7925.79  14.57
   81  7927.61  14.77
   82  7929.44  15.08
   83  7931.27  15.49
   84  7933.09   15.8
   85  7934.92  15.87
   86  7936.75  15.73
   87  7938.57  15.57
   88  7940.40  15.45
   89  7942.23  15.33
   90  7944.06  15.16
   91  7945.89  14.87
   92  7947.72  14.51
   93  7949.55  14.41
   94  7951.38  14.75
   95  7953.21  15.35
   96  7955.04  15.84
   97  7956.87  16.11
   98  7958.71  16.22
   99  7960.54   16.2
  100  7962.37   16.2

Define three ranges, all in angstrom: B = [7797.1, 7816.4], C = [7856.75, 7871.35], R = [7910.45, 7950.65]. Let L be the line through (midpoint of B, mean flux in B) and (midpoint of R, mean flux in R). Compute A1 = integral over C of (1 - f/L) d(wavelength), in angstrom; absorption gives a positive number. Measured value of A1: 0.1 angstrom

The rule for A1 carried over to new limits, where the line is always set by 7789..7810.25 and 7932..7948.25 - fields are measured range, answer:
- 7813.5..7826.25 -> -0.94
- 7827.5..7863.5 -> 0.91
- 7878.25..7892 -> -0.62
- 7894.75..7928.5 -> 0.65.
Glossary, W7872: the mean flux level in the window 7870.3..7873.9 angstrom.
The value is 13.4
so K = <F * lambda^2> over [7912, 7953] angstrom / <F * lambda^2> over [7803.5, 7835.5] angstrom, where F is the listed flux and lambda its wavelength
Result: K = 1.18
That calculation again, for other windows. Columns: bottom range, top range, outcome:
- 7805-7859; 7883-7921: 1.15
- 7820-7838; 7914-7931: 1.19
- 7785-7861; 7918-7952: 1.23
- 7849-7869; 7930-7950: 1.17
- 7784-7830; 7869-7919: 1.19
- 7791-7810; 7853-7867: 1.14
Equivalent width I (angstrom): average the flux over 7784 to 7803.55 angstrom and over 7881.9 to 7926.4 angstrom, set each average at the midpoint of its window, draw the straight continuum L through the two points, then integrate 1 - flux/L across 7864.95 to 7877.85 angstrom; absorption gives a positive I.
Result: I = 0.1 angstrom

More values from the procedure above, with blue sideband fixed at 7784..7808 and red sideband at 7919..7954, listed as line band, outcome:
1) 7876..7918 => -1.53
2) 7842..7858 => -0.12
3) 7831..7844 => 0.42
